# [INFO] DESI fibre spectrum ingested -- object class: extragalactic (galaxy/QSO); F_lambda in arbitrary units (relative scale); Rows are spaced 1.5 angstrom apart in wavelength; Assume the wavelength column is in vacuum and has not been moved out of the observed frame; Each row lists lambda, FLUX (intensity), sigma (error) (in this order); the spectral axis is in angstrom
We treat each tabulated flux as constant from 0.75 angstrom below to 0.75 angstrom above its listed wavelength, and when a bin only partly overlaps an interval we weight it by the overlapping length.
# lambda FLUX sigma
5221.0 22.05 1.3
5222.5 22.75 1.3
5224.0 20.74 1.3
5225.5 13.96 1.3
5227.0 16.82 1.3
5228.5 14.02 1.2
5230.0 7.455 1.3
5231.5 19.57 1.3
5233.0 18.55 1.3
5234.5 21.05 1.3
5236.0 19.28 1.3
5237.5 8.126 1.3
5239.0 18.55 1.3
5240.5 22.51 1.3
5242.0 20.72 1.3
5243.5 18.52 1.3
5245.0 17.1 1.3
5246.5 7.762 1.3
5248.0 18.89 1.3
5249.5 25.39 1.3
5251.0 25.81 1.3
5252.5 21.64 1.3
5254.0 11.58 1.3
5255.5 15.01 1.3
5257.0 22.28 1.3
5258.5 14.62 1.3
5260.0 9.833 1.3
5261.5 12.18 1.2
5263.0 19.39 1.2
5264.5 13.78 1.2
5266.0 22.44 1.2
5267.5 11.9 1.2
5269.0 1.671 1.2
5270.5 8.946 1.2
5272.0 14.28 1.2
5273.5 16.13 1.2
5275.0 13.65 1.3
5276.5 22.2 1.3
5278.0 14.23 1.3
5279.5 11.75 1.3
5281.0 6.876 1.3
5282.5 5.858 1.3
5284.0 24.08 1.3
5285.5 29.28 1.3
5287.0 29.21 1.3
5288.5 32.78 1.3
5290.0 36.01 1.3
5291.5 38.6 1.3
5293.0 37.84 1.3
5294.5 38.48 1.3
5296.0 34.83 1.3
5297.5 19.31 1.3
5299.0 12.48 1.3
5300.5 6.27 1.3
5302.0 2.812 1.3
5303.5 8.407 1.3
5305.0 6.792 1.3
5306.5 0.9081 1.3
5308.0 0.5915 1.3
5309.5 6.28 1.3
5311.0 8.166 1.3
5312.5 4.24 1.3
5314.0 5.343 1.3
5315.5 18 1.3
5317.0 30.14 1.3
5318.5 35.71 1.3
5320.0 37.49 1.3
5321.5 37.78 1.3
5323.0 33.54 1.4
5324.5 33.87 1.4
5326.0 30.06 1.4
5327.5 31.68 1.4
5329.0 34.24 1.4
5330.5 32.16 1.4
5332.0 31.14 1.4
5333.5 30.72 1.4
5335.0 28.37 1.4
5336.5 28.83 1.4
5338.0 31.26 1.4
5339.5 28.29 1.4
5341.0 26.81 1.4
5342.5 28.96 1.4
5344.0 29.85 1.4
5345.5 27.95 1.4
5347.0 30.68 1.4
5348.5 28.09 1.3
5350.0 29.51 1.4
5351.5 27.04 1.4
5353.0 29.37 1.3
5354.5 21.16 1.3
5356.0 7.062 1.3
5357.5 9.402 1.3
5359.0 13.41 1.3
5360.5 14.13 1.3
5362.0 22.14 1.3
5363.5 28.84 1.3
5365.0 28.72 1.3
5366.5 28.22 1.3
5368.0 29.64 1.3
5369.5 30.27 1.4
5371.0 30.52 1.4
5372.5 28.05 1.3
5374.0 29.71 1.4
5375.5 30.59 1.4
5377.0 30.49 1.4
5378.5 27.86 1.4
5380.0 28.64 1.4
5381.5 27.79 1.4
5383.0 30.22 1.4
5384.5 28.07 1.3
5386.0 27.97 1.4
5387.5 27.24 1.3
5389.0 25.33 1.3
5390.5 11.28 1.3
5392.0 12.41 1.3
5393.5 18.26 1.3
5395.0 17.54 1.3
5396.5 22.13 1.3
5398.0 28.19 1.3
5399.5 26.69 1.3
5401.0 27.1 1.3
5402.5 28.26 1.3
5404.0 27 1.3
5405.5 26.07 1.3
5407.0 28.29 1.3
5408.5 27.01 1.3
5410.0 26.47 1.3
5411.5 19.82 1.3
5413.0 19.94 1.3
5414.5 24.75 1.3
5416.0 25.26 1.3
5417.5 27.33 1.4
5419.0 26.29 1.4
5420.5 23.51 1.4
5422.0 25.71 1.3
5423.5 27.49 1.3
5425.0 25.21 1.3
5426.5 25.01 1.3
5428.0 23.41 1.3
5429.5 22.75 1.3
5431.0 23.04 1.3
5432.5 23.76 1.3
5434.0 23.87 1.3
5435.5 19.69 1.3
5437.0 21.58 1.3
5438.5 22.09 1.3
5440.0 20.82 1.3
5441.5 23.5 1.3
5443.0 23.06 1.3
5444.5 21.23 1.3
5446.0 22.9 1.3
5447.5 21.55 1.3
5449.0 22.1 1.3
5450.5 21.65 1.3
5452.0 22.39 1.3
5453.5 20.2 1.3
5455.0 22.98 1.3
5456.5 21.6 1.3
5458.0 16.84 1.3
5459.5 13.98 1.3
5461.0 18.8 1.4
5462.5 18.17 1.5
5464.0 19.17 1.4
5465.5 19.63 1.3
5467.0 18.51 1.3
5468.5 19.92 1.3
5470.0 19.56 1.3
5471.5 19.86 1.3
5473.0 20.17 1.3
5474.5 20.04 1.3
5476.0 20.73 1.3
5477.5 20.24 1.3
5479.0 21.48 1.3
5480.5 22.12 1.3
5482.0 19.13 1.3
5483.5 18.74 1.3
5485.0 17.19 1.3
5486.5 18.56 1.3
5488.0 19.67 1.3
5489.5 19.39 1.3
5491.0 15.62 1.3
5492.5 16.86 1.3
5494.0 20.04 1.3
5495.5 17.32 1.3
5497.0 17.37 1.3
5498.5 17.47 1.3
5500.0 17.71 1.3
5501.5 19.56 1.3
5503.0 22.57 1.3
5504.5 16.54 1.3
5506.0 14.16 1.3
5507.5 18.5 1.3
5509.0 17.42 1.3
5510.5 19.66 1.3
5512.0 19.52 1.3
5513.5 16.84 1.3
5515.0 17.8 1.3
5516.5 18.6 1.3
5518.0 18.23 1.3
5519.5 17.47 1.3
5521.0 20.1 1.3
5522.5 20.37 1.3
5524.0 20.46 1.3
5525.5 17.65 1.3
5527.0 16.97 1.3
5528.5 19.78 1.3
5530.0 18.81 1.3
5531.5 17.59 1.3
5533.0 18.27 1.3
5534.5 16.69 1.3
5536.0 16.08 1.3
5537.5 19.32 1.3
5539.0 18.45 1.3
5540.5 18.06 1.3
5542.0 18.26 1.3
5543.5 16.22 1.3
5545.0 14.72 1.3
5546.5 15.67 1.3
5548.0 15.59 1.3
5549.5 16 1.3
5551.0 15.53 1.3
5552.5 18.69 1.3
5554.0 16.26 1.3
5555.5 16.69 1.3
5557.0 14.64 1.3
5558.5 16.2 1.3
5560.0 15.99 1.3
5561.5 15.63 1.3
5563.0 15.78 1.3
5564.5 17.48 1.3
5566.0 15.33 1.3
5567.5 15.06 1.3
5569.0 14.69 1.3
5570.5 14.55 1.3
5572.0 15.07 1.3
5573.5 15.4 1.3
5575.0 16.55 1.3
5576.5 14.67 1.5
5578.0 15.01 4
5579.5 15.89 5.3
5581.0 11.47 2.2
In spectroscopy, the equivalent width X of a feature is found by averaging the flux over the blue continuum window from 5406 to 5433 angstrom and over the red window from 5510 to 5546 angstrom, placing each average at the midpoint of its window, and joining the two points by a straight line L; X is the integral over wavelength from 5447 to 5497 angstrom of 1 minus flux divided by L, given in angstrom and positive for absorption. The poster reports 4.8 angstrom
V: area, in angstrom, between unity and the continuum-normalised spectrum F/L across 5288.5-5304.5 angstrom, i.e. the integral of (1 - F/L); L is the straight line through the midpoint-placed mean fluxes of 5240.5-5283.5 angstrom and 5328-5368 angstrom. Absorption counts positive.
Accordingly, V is -3.6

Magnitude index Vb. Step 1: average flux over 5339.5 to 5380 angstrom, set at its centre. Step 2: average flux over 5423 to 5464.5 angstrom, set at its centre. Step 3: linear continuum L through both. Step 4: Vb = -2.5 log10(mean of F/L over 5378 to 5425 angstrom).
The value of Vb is -0.05 mag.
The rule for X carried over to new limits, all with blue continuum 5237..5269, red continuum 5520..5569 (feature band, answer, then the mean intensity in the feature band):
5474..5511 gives -3.6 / 18.7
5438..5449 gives -3.4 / 22.2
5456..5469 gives -1.1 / 18.4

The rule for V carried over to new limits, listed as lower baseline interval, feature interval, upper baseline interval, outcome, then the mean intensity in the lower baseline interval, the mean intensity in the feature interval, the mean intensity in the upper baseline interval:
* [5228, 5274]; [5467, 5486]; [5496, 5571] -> -3.1 angstrom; 16.1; 19.9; 17.3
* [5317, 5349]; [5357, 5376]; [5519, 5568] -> 2.6 angstrom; 31.3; 25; 17.2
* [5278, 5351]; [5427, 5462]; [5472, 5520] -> -2.4 angstrom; 23.7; 21.5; 18.7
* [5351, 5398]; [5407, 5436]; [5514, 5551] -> -2.9 angstrom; 24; 24.4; 17.7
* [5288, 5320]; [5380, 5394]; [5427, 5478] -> -2.6 angstrom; 18.6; 23.6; 20.9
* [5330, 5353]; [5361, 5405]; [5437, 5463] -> 0.0 angstrom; 29.3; 26.1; 20.9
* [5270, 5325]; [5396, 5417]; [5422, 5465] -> -4.3 angstrom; 19.5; 25.6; 21.8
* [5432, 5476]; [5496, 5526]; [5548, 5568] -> -0.4 angstrom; 20.7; 18.4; 16.1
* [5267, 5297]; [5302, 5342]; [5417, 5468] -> -2.1 angstrom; 21.5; 22.8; 22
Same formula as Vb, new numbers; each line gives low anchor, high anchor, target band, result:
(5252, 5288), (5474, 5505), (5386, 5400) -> -0.21 mag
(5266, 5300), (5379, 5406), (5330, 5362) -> -0.11 mag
